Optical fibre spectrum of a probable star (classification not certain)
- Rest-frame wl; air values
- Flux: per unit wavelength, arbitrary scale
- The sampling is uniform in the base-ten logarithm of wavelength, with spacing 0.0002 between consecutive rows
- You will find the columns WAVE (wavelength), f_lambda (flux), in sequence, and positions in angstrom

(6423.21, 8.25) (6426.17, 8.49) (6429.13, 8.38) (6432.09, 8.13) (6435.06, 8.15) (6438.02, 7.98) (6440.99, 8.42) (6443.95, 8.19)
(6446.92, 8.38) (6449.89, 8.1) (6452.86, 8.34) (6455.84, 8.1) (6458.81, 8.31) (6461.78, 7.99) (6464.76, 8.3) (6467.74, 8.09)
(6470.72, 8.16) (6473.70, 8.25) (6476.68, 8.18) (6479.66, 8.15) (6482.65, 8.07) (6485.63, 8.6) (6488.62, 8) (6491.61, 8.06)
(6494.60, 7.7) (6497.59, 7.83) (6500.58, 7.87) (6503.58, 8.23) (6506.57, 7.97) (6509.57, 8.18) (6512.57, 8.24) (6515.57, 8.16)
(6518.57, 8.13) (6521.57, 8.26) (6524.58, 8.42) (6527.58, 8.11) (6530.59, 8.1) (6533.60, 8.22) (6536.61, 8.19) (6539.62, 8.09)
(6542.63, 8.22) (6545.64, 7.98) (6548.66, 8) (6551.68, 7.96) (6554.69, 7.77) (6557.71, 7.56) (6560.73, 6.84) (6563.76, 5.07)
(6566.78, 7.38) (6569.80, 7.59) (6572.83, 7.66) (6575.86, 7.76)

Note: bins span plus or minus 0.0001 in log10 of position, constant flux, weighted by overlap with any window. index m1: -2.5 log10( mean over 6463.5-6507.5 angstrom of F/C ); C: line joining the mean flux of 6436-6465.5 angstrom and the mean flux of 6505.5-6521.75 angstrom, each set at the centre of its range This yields 0.01 mag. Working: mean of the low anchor 8.21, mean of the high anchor 8.15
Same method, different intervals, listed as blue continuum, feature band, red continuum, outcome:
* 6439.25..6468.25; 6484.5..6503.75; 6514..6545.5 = 0.02 mag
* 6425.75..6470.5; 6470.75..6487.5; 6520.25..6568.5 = -0.02 mag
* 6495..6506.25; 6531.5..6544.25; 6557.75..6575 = -0.11 mag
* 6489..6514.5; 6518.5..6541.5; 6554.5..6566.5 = -0.11 mag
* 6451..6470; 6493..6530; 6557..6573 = -0.07 mag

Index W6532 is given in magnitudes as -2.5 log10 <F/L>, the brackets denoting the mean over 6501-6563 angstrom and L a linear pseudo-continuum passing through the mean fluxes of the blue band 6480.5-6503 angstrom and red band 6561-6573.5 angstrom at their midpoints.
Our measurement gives -0.082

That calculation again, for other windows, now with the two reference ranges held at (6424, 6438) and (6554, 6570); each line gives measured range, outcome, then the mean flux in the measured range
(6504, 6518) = -0.096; 8.15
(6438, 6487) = -0.038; 8.22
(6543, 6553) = -0.131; 8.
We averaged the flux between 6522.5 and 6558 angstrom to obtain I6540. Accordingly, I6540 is 8.07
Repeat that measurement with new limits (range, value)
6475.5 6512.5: 8.08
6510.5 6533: 8.2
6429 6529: 8.16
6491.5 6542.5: 8.11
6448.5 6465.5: 8.18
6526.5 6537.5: 8.15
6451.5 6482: 8.18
